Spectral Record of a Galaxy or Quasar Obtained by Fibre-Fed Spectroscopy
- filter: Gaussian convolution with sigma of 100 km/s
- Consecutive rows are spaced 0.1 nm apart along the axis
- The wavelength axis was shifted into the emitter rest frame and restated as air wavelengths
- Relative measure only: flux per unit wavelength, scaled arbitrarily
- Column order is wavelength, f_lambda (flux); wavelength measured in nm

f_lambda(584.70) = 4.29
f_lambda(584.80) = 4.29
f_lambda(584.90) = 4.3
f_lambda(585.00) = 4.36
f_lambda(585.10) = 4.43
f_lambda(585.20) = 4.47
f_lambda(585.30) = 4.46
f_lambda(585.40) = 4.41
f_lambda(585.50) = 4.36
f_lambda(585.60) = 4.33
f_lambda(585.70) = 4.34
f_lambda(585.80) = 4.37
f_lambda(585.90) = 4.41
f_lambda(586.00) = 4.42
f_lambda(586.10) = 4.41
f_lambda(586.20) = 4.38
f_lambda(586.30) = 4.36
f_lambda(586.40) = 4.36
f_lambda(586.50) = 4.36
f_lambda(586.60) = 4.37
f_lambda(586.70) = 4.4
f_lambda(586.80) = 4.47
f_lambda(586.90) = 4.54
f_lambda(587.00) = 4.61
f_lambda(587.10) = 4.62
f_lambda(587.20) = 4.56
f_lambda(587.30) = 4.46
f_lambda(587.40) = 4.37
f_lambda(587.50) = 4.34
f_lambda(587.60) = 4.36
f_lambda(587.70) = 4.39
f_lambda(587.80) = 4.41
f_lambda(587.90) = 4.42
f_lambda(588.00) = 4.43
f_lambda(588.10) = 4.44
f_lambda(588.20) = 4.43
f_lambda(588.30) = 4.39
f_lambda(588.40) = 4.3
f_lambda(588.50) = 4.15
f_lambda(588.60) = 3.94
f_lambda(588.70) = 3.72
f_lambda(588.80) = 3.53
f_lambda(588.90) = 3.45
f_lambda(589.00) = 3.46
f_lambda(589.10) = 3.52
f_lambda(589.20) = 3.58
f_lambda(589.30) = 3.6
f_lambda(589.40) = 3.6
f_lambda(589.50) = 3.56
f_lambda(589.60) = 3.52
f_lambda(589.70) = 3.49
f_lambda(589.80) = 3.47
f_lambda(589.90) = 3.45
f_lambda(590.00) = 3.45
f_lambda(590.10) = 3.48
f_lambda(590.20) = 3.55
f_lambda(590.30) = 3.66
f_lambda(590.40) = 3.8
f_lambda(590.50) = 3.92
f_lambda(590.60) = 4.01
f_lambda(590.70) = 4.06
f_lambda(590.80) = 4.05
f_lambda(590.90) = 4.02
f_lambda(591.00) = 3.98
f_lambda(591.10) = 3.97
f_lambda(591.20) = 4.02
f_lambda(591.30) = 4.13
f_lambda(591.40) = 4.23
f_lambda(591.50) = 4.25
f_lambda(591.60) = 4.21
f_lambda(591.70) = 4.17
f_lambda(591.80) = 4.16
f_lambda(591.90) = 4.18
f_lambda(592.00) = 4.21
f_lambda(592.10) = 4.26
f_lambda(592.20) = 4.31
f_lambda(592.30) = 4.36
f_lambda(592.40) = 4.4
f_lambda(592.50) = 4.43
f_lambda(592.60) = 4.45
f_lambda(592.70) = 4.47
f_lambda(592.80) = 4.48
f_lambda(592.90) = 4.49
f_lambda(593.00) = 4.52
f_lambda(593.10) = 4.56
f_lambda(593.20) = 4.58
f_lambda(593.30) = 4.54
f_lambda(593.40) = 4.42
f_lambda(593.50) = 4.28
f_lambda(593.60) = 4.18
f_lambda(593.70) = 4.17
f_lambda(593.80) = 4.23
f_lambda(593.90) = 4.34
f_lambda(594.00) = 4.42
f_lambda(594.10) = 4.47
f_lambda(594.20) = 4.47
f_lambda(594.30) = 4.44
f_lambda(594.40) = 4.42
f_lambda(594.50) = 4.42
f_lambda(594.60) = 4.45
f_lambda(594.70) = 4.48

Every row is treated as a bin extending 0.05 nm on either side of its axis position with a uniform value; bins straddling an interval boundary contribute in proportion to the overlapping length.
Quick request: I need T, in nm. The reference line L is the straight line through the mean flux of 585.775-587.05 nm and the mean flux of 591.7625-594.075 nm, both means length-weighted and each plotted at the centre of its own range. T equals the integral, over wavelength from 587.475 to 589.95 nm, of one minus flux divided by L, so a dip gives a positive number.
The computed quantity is 0.28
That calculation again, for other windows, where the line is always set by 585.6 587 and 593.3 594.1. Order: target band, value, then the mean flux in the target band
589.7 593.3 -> 0.20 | 4.1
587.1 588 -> -0.01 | 4.43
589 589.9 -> 0.17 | 3.53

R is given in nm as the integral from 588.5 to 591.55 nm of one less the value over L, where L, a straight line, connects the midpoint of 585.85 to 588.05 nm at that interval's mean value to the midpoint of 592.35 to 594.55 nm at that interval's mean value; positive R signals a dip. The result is 0.46 nm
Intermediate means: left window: 4.43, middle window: 3.76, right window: 4.42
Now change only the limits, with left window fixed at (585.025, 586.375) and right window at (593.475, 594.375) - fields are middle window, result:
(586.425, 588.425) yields -0.02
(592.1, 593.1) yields -0.02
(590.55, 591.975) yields 0.08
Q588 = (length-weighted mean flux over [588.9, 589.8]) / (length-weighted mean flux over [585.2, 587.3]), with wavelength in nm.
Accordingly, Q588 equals 0.80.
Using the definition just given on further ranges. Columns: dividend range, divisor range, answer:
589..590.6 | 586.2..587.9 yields 0.81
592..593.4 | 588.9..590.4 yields 1.26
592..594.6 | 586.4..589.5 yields 1.06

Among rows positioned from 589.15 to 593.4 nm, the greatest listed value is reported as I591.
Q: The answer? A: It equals 4.58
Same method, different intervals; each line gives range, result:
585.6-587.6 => 4.62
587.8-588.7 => 4.44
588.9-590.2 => 3.6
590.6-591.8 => 4.25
